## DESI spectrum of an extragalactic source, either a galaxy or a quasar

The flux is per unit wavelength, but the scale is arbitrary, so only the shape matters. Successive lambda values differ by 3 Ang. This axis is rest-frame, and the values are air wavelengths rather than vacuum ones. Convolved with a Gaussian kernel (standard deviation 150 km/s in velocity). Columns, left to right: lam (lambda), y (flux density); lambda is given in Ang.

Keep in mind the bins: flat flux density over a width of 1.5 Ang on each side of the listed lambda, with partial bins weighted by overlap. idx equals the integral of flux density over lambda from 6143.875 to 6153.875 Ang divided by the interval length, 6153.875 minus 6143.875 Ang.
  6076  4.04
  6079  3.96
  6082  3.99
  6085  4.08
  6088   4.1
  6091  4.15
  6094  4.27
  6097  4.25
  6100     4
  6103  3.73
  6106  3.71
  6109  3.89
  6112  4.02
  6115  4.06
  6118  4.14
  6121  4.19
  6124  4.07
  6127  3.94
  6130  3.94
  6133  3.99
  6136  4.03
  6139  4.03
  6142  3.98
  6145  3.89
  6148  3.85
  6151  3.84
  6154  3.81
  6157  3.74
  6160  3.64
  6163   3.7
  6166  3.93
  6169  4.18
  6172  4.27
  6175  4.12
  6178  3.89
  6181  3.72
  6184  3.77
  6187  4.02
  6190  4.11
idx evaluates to 3.85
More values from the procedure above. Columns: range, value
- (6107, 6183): 3.95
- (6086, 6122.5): 4.04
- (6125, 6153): 3.94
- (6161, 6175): 4.02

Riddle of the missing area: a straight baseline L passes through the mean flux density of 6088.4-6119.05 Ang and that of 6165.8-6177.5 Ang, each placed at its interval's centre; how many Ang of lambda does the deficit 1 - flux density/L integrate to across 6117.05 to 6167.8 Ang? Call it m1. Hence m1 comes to 2.0 Ang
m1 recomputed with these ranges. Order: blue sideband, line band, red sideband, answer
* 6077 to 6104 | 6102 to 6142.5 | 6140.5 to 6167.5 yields -0.4 Ang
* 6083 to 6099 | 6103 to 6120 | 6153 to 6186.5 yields 0.6 Ang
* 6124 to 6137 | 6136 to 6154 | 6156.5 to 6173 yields 0.2 Ang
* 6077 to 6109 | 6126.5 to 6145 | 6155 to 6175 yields -0.1 Ang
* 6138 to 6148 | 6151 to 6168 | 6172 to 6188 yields 0.7 Ang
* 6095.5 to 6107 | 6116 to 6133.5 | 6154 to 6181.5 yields -0.6 Ang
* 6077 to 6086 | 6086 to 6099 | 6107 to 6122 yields -0.5 Ang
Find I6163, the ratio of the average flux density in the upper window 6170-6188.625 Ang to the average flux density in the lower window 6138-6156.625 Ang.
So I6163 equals 1.0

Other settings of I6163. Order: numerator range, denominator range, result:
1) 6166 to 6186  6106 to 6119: 1.00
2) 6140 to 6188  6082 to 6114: 0.97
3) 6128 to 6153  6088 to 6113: 0.98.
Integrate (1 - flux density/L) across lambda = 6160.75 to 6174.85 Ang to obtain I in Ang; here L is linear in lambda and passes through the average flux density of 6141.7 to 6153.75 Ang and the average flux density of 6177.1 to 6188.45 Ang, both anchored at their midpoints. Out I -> -0.55 Ang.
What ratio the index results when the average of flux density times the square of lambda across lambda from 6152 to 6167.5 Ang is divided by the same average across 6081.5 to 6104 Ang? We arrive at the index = 0.9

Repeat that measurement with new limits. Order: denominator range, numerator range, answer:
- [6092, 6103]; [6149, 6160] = 0.94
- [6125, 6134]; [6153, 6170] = 0.98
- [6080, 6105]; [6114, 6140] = 1.01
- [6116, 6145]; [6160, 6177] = 1.01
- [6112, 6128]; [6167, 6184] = 1.00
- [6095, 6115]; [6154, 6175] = 1.01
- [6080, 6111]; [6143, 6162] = 0.96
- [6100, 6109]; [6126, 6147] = 1.06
